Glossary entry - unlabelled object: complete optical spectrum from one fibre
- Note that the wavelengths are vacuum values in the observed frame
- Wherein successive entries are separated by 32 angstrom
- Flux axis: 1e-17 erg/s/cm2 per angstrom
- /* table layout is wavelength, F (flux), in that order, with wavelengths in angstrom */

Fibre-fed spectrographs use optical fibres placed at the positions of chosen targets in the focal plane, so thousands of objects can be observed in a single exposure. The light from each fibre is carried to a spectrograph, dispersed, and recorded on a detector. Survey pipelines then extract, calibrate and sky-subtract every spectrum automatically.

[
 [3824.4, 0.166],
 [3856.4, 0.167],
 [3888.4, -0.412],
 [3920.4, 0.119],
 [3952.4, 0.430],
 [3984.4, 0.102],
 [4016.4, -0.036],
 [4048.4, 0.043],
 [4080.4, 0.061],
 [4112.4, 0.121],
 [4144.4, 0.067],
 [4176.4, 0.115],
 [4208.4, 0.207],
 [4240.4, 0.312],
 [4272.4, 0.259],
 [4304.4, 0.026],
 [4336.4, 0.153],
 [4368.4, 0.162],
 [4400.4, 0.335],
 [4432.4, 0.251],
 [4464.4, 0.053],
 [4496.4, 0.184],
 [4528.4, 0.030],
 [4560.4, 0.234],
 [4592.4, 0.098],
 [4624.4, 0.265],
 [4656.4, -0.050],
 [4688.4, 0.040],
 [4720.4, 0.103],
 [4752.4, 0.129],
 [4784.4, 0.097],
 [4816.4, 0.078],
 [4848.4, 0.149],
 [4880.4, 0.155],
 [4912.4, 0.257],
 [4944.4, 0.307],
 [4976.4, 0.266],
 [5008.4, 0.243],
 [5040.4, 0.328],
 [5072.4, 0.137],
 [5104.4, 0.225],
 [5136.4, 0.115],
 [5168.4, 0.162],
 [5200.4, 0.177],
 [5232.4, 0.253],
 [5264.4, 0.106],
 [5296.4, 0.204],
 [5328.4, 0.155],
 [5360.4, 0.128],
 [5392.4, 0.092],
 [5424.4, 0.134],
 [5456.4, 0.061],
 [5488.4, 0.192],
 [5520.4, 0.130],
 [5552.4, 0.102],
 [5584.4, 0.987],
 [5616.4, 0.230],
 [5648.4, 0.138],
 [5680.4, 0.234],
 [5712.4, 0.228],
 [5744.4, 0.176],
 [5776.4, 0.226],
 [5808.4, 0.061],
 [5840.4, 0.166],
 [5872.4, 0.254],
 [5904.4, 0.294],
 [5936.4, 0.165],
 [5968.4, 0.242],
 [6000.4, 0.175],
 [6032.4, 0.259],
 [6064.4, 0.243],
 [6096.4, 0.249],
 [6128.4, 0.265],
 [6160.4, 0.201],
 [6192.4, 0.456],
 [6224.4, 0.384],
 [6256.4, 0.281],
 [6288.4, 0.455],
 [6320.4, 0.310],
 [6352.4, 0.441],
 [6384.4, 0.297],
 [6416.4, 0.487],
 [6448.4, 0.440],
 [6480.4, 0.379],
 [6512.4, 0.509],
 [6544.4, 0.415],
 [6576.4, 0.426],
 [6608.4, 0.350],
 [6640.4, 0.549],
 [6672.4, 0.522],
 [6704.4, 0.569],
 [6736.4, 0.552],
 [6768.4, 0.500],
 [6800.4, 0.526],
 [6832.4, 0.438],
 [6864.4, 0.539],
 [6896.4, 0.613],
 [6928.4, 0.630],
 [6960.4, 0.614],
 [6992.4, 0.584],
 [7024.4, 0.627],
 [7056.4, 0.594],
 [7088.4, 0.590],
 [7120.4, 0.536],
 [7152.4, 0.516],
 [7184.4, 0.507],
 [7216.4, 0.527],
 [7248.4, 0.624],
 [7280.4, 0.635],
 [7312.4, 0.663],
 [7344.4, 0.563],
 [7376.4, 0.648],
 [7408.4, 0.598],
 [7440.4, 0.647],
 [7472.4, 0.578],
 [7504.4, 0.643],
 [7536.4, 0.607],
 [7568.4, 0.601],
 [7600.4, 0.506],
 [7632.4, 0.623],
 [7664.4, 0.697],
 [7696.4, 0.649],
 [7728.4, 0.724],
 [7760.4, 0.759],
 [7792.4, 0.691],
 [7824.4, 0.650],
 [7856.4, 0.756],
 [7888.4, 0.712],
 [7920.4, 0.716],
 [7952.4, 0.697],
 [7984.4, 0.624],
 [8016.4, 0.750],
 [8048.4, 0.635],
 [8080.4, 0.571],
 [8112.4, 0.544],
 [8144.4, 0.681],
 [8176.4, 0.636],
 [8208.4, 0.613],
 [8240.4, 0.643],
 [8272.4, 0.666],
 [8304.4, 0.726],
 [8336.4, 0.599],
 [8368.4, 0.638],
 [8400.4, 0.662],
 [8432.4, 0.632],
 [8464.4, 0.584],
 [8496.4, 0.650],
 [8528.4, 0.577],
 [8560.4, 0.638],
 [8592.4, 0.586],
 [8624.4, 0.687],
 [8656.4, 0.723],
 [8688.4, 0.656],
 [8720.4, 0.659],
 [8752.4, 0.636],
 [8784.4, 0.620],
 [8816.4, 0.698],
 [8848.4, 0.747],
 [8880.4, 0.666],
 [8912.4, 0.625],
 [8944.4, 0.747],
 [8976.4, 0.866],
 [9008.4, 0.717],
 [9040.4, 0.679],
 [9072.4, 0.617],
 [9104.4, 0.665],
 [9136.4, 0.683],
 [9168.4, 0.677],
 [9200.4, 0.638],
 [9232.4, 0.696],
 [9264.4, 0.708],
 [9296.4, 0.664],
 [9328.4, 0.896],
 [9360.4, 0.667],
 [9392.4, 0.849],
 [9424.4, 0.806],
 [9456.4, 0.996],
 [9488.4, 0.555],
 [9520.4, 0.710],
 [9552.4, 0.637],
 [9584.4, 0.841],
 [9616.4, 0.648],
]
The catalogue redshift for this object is 0.663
